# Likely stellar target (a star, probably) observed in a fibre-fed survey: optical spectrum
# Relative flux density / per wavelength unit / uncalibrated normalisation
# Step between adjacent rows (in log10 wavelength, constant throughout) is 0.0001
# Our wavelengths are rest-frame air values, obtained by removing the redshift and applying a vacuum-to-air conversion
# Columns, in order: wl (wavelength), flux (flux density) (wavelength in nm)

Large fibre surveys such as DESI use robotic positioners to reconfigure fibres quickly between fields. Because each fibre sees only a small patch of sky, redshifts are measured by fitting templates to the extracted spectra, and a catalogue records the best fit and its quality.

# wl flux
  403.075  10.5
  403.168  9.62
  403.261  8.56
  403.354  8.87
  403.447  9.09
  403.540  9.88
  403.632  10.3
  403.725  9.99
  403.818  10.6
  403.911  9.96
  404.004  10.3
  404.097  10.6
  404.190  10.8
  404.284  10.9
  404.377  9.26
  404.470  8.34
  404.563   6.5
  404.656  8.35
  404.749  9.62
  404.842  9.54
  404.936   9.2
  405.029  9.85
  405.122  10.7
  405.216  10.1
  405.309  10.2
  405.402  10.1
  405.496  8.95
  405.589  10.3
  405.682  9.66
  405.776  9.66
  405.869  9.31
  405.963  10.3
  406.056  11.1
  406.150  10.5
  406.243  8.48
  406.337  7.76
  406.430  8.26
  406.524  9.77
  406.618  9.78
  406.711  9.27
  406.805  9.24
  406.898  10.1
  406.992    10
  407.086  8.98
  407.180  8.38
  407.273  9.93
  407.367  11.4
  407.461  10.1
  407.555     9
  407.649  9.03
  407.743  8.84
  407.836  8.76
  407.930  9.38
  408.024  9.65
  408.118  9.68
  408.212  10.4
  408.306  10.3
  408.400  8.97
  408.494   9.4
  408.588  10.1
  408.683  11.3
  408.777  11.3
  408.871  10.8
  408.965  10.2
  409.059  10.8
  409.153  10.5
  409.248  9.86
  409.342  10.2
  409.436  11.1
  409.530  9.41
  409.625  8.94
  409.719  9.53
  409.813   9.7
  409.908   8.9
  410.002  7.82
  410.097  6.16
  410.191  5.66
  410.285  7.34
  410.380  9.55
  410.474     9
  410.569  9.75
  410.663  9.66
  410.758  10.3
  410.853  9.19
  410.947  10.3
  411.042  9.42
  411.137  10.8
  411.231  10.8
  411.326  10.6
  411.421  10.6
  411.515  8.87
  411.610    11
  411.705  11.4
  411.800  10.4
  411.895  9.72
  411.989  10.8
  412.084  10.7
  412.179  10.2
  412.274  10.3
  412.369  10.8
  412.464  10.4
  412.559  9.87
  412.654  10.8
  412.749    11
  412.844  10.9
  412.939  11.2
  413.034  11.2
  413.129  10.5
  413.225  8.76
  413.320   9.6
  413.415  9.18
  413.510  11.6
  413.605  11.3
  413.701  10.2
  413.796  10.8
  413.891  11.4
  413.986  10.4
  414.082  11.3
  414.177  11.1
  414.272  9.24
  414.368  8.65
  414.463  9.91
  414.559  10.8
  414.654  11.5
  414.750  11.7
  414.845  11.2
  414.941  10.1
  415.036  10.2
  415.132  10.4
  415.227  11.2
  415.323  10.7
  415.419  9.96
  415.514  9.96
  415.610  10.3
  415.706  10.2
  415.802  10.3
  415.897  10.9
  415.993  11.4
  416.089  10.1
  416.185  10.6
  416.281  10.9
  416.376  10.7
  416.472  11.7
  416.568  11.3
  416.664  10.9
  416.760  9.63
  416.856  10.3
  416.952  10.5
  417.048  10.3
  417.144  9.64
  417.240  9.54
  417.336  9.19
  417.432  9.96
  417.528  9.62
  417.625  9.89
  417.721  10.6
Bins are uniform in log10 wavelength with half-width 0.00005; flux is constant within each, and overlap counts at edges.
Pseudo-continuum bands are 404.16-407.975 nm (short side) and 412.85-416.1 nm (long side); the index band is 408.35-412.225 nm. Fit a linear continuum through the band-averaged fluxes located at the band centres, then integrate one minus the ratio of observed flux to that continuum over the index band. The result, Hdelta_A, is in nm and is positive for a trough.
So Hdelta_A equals 0.09 nm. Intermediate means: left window 9.5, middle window 9.78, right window 10.5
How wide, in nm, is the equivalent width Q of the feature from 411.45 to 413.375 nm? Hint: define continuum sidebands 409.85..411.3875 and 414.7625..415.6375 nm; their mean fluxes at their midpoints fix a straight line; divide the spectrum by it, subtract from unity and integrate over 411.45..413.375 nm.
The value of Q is -0.155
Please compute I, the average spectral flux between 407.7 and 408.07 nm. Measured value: 9.18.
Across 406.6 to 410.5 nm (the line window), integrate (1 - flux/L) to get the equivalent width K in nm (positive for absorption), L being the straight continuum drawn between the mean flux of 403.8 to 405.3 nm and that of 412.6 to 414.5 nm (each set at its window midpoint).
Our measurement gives 0.20 nm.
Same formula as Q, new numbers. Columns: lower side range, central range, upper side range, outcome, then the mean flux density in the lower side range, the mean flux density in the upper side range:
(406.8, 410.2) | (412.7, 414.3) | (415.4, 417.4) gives -0.08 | 9.61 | 10.4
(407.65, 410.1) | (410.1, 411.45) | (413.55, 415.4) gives 0.09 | 9.74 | 10.6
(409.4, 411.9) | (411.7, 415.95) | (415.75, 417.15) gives -0.17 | 9.47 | 10.6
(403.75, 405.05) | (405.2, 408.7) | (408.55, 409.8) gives 0.11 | 9.56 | 10.3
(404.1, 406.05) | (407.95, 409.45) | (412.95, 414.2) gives -0.03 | 9.64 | 10.6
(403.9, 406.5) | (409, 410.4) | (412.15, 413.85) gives 0.15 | 9.59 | 10.5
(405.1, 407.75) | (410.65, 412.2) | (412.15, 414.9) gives 0.00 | 9.63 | 10.5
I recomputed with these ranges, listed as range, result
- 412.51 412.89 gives 10.6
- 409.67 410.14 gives 8.44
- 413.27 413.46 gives 9.4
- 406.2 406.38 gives 8.1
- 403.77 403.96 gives 10.3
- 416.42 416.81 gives 10.9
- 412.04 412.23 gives 10.4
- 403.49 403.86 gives 10.2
